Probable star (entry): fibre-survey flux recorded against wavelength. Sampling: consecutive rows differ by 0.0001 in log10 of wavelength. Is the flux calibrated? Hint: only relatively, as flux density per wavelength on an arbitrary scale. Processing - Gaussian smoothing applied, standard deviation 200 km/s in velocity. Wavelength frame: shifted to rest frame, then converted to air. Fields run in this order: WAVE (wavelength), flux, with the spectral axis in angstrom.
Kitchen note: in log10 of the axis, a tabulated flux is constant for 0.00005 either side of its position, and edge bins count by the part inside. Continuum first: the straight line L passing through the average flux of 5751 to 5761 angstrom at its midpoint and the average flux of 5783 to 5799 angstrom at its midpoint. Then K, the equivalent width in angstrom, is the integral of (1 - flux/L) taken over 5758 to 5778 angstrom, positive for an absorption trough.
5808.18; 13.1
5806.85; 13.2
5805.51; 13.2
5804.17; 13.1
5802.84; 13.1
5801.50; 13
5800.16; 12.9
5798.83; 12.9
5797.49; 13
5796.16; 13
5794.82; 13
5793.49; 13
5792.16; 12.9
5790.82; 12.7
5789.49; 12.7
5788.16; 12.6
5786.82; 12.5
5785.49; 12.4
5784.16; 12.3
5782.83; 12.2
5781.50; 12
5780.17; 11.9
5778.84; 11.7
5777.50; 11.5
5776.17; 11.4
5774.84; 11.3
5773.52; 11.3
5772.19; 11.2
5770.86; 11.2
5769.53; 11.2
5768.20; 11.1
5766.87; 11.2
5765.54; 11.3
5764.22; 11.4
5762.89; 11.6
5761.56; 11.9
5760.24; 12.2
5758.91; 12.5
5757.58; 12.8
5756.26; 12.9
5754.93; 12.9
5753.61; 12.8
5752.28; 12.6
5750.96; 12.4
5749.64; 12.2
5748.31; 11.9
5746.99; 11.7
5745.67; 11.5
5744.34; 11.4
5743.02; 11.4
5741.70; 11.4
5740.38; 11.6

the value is 1.9 angstrom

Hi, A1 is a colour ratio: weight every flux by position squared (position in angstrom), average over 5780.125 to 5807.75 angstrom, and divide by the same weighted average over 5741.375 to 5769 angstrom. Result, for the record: 1.1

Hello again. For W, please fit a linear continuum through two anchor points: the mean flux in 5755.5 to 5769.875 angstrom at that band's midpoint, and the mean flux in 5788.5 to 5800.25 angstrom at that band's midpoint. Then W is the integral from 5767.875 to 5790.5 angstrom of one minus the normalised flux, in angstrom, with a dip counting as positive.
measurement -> 1.06 angstrom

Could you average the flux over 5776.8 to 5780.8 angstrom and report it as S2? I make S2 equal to 11.7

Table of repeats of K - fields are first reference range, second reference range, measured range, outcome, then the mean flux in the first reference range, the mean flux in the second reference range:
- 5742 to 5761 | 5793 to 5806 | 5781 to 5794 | 0.3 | 12.2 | 13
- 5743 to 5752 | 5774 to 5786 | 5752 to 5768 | -0.4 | 11.9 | 11.8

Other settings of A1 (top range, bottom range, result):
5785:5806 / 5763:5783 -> 1.13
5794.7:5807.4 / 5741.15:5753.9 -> 1.11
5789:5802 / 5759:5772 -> 1.14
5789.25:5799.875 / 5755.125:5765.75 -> 1.08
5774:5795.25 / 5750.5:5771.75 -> 1.03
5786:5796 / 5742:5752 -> 1.10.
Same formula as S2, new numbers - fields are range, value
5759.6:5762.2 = 12.1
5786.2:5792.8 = 12.7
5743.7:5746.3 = 11.4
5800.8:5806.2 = 13.1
